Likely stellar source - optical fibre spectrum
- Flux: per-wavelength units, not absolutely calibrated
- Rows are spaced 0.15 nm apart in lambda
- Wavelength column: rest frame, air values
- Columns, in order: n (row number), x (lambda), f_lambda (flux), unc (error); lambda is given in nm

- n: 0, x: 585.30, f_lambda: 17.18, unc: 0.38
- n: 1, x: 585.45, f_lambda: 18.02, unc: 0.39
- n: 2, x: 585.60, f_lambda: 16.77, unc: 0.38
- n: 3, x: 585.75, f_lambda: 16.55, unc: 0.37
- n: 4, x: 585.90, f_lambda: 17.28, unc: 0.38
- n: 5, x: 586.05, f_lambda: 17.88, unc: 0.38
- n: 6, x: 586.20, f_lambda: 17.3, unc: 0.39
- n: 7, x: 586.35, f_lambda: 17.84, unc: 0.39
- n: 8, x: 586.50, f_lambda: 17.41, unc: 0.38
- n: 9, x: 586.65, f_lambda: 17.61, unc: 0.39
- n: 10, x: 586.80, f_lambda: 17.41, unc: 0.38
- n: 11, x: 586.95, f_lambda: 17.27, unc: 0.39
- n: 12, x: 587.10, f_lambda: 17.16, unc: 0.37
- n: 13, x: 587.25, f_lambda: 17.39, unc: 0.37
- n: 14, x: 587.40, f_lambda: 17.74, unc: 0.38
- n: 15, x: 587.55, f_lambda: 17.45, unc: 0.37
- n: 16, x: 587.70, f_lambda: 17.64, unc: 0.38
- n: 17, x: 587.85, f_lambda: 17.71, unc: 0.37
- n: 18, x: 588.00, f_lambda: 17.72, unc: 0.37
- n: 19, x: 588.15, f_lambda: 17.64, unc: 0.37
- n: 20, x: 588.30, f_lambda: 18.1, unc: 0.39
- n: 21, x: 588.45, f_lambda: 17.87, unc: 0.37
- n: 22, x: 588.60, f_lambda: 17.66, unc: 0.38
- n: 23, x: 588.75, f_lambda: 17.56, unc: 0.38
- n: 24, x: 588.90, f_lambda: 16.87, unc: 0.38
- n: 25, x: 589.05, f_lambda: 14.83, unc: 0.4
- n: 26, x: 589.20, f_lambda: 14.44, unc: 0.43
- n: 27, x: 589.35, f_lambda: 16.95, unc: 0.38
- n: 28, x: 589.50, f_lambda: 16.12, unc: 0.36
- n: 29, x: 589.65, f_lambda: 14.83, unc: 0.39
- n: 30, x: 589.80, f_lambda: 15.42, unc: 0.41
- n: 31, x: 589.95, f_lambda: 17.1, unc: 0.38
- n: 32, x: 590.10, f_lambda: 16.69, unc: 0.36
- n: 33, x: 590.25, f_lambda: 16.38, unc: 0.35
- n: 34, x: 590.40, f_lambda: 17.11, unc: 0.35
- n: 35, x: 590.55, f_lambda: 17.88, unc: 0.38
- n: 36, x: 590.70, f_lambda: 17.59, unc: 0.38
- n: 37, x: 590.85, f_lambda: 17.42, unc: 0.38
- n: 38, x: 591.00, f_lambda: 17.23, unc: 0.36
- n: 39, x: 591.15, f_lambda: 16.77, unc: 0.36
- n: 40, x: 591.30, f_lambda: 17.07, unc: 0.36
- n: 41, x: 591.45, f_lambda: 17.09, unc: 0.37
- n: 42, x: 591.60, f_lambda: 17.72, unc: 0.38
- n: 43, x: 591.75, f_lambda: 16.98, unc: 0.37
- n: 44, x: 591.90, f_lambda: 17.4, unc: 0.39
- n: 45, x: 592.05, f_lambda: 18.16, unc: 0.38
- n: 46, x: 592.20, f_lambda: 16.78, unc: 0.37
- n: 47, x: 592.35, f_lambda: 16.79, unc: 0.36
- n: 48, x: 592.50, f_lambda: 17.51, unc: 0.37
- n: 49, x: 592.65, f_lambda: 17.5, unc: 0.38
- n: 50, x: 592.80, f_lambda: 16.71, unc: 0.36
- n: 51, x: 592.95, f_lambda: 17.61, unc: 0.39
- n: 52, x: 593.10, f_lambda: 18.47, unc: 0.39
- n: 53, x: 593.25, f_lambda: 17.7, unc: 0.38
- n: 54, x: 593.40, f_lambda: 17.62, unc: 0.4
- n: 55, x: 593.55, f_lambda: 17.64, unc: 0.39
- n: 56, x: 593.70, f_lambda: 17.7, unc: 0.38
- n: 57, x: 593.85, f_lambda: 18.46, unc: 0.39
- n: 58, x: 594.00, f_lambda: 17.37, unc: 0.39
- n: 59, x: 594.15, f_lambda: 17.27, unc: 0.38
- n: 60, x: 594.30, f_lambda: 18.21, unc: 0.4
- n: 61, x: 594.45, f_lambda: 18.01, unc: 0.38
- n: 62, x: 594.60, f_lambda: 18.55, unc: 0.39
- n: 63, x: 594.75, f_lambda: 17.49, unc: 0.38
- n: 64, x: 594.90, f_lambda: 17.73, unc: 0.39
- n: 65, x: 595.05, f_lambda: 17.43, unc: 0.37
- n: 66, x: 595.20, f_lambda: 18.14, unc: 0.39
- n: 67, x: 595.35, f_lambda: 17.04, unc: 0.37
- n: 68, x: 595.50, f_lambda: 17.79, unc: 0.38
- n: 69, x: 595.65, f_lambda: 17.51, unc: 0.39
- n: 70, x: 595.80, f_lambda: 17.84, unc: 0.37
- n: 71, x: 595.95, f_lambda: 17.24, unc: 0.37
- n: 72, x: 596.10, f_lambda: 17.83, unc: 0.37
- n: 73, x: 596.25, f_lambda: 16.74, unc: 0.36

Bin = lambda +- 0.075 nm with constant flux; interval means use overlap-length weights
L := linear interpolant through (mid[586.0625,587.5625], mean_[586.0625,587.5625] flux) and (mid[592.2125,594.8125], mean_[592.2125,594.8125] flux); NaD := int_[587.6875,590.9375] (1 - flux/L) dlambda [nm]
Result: 0.124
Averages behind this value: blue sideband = 17.5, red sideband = 17.7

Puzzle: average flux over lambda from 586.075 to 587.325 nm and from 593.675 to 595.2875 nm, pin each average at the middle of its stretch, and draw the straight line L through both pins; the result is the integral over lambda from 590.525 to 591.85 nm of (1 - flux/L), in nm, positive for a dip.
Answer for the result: 0.03 nm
